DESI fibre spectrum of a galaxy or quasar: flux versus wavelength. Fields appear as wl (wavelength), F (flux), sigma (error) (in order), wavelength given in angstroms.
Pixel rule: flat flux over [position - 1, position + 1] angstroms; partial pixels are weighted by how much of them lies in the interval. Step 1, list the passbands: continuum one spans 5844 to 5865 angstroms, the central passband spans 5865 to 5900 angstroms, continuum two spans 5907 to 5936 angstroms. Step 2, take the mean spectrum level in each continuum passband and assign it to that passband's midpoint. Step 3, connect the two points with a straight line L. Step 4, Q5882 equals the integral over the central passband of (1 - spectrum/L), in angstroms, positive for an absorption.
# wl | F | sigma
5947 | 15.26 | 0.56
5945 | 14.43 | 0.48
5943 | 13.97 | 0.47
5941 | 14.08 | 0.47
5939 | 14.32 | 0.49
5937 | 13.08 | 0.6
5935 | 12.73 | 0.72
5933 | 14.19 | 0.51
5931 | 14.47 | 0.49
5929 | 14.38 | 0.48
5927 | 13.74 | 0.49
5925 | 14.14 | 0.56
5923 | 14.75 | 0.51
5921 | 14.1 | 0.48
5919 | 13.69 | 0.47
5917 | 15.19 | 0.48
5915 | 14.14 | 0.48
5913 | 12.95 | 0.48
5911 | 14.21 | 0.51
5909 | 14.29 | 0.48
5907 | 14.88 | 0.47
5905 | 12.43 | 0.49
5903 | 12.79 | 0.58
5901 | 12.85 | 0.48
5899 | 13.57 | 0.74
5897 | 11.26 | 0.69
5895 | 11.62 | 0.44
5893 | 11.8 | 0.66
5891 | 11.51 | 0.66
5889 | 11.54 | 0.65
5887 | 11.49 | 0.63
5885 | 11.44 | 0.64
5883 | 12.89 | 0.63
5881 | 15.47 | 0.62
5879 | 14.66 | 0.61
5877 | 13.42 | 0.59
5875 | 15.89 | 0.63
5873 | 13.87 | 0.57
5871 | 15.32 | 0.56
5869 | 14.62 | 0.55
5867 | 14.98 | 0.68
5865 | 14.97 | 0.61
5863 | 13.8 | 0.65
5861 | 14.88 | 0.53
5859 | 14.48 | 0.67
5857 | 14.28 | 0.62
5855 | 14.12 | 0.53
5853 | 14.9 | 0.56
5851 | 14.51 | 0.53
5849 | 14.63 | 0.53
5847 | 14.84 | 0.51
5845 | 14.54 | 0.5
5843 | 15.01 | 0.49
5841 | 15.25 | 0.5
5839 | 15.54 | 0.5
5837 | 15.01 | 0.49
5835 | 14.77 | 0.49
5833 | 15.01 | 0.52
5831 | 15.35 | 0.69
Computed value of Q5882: 2.5 angstroms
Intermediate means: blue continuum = 14.5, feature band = 13.3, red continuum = 14.1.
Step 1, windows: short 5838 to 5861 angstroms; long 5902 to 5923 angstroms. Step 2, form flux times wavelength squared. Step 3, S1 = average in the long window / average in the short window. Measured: 1.0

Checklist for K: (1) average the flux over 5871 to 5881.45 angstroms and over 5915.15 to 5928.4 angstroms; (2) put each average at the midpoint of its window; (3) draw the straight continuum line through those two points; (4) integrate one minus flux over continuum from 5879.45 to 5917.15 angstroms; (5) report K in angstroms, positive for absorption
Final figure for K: 4.00 angstroms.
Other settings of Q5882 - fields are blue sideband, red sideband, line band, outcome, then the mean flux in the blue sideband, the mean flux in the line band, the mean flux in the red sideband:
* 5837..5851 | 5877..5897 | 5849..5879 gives -1.8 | 14.9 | 14.6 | 12.5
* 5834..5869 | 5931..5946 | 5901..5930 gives 0.3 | 14.7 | 13.9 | 13.9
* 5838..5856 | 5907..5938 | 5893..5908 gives 1.6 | 14.8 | 12.7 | 14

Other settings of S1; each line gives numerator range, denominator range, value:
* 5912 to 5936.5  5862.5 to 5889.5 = 1.02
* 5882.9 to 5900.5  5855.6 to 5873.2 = 0.82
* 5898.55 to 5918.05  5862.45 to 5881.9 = 0.94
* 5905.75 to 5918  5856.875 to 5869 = 0.99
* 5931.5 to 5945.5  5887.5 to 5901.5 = 1.17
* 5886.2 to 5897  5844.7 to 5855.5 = 0.80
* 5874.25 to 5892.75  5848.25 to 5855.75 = 0.91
